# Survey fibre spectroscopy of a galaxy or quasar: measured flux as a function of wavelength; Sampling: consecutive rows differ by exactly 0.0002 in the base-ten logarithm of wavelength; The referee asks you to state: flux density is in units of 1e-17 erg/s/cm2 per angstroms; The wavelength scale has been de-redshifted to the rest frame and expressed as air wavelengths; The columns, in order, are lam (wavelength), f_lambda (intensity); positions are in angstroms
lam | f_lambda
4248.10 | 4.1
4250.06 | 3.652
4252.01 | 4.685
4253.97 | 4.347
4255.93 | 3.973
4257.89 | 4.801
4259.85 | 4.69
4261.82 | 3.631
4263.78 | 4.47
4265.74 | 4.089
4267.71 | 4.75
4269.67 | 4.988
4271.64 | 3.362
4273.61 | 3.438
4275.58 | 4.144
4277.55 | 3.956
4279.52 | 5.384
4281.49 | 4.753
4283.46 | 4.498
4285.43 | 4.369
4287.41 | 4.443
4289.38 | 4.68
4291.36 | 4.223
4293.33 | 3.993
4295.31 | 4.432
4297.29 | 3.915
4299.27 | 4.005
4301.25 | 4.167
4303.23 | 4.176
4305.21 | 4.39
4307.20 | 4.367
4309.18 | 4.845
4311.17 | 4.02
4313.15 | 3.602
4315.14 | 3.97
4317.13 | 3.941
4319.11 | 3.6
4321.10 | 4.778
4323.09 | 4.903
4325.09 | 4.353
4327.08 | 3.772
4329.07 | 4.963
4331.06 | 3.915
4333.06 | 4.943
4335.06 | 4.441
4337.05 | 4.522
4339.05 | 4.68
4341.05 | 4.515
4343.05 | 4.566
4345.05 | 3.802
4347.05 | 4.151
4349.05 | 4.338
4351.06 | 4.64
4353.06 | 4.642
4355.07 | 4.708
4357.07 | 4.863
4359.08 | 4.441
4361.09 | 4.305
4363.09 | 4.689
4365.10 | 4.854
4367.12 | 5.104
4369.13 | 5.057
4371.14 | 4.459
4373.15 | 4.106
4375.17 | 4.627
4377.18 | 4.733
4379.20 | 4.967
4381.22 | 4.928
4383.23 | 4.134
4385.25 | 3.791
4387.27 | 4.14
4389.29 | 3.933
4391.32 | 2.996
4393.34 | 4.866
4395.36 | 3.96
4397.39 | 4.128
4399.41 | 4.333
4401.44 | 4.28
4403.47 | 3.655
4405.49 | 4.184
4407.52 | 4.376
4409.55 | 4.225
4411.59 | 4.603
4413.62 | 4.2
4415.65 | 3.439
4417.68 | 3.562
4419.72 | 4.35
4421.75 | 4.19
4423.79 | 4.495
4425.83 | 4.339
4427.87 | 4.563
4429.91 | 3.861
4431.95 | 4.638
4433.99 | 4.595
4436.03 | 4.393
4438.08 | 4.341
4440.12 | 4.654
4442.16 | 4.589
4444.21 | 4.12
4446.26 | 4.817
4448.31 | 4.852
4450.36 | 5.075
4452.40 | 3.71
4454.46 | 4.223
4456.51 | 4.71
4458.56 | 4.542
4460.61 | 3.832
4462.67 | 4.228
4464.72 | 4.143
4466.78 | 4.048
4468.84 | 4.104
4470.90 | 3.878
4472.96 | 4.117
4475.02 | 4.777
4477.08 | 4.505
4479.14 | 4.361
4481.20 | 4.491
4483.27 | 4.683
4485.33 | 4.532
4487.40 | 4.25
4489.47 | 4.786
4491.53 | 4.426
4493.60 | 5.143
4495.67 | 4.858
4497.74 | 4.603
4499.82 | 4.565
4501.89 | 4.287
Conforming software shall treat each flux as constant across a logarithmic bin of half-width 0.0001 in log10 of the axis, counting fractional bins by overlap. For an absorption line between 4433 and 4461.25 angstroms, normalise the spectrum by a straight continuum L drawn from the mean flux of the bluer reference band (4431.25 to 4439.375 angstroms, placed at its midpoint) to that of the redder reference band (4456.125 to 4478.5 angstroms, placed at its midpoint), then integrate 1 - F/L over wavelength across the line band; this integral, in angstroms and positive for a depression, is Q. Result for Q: -0.4 angstroms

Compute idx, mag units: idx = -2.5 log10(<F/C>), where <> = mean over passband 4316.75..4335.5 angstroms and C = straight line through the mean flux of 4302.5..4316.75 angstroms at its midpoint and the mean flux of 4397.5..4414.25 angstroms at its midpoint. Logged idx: -0.05 mag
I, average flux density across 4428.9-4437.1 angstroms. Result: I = 4.37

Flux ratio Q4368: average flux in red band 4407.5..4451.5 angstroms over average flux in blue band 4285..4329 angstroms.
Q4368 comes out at 1.03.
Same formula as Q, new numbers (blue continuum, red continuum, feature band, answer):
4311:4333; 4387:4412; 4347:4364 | -1.57 angstroms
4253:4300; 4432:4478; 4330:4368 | -1.71 angstroms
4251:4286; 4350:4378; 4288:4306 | 0.89 angstroms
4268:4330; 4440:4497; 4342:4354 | -0.09 angstroms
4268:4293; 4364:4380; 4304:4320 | 1.39 angstroms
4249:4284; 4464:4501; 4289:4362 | 0.23 angstroms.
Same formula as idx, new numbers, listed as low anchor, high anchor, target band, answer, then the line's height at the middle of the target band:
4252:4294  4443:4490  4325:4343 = -0.03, 4.35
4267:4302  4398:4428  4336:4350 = -0.03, 4.24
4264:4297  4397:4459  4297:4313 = 0.03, 4.34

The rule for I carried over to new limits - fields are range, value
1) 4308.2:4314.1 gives 4.16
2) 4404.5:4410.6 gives 4.26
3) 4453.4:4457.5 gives 4.45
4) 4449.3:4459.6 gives 4.46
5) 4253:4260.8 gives 4.45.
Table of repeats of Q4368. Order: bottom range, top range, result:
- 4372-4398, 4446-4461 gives 1.05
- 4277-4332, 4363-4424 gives 1.00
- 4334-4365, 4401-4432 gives 0.93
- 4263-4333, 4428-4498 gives 1.04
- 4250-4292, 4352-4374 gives 1.07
